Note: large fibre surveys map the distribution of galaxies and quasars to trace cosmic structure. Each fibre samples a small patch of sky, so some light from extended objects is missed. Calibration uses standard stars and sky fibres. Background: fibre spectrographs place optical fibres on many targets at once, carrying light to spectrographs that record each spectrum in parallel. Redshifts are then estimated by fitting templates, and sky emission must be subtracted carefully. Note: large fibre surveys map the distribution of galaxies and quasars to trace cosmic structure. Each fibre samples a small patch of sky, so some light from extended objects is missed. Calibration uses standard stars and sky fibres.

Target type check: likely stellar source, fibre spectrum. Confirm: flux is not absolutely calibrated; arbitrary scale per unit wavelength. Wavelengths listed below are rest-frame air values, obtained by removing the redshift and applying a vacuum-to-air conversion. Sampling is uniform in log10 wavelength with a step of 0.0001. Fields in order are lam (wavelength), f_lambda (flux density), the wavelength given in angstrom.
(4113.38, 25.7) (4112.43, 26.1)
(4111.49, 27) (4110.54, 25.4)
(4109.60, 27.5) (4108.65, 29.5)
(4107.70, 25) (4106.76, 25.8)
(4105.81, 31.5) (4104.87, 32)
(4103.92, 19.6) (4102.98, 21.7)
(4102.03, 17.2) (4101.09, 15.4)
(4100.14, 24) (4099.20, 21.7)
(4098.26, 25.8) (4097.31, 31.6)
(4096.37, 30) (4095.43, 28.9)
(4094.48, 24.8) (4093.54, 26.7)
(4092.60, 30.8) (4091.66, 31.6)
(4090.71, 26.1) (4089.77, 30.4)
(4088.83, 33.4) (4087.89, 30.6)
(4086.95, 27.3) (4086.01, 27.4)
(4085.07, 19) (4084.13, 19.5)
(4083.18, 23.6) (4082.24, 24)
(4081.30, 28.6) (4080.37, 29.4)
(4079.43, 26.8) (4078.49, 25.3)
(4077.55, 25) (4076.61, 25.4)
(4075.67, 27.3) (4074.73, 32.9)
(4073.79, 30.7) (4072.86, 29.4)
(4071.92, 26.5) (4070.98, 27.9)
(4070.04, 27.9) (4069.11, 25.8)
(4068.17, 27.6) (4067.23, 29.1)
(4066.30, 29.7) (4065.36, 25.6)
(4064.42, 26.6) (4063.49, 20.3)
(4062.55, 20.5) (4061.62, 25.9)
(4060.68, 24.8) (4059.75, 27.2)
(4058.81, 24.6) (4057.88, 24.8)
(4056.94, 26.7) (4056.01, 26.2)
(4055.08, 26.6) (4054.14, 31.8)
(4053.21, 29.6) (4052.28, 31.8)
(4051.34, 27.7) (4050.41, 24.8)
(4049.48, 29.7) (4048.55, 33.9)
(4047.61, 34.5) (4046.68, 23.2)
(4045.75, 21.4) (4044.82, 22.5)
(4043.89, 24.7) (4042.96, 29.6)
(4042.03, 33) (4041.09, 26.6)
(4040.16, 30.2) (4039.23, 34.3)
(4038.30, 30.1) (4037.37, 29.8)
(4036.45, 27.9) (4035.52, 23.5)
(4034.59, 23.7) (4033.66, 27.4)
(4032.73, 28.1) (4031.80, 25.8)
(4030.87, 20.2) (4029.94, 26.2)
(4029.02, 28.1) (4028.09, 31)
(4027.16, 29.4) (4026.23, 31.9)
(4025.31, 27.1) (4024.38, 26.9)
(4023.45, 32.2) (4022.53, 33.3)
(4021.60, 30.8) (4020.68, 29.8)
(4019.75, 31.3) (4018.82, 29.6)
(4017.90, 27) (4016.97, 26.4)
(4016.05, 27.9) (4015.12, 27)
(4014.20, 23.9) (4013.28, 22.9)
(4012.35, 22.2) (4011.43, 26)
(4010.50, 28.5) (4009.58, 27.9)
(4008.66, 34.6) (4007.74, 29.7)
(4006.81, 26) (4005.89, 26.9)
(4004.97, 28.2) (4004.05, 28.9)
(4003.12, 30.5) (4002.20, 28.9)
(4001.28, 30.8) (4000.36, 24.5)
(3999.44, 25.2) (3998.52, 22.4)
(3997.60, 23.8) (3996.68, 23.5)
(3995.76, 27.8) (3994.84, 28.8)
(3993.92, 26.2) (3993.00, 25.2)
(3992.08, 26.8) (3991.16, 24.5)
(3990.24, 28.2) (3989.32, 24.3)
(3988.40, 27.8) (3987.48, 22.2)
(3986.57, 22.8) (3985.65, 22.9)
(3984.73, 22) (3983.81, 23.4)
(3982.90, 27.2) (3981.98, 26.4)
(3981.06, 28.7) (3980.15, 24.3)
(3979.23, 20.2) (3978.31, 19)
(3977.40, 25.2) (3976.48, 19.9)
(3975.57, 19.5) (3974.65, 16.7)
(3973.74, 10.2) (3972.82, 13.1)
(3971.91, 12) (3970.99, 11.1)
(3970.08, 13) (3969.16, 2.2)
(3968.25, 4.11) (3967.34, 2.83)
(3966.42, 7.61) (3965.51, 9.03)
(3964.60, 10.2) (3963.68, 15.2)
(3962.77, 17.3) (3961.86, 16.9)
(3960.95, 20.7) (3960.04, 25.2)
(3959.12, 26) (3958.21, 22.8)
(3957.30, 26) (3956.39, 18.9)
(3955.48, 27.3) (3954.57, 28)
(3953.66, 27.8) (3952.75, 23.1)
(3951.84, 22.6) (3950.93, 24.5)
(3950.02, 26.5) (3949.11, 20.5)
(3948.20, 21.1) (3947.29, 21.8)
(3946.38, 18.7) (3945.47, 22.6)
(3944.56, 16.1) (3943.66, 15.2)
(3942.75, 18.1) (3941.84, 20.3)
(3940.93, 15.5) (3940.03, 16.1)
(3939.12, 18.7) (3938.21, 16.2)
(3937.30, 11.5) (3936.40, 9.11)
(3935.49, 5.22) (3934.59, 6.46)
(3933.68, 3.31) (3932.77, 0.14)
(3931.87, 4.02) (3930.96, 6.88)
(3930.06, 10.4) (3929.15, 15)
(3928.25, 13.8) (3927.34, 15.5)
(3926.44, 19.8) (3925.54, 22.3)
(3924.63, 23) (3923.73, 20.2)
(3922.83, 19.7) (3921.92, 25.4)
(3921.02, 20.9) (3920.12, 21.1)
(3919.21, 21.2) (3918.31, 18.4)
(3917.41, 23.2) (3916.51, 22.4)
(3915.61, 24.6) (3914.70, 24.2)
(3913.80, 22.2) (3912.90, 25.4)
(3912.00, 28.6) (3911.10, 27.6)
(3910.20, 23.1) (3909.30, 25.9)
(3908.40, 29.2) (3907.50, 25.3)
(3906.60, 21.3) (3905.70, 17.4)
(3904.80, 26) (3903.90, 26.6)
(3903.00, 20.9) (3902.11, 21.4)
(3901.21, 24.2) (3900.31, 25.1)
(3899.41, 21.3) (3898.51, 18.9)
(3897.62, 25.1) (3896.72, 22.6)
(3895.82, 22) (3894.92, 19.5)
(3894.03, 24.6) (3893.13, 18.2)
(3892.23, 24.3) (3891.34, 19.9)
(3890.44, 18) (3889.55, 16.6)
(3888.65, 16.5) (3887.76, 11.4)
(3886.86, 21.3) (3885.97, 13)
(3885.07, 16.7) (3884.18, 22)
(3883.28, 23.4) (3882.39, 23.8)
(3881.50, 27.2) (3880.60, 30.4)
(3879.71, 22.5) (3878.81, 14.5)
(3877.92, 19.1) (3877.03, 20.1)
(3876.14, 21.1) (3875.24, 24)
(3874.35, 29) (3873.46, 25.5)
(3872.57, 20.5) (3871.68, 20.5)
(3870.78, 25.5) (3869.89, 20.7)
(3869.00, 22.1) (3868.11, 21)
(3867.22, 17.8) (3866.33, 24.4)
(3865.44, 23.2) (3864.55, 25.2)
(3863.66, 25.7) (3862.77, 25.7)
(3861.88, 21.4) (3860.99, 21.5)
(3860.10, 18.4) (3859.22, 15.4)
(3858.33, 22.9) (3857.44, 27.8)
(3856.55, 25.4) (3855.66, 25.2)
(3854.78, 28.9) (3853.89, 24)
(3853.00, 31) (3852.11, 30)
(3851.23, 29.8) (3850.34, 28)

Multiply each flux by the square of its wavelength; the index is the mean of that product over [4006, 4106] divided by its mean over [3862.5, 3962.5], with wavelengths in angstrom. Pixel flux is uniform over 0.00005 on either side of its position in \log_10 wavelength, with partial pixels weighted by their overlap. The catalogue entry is 1.4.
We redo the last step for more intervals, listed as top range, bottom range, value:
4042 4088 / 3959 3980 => 1.92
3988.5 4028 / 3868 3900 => 1.39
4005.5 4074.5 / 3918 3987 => 1.64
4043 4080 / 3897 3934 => 1.43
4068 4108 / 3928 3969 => 1.76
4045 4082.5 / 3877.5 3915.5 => 1.34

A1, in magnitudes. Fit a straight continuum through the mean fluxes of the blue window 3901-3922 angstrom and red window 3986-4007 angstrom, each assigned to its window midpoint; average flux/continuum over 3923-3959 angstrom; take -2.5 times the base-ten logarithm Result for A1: 0.37 mag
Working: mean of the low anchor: 23.6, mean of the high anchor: 26.3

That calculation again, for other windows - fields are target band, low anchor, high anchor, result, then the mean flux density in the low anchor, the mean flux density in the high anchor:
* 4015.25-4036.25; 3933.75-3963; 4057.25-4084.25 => -0.18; 19.4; 26.4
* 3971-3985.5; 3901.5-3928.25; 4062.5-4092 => 0.20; 22.7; 27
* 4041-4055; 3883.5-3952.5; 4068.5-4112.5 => -0.14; 19.3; 26.6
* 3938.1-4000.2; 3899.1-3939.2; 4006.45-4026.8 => 0.17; 19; 28.3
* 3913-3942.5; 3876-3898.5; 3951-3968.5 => 0.20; 20.5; 18.8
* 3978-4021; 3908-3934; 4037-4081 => -0.10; 19.3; 27.6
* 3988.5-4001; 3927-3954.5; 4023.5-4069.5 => -0.18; 15.7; 27.4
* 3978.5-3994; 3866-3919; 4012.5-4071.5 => 0.03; 22.2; 27.5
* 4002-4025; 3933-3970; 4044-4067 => -0.24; 16.9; 26.7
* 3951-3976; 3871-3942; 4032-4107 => 0.30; 19.7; 26.9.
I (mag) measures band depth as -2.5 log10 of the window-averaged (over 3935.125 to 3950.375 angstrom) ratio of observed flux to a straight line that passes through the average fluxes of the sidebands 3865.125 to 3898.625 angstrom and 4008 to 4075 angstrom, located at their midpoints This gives 0.347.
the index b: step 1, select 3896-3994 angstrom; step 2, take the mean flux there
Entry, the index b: 19.6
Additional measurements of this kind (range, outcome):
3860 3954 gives 20.3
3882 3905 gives 20.8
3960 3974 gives 11.5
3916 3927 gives 21.4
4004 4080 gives 27.6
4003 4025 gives 28.2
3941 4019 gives 22.2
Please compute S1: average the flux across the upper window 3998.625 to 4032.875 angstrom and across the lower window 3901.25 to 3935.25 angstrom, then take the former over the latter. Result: 1.43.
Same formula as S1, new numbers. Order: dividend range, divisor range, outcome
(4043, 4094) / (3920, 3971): 1.63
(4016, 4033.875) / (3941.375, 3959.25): 1.28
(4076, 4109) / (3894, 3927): 1.14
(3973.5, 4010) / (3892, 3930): 1.13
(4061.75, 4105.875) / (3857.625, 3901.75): 1.23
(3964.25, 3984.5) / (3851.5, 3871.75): 0.67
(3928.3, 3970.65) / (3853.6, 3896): 0.73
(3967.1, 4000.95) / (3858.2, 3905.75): 0.97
